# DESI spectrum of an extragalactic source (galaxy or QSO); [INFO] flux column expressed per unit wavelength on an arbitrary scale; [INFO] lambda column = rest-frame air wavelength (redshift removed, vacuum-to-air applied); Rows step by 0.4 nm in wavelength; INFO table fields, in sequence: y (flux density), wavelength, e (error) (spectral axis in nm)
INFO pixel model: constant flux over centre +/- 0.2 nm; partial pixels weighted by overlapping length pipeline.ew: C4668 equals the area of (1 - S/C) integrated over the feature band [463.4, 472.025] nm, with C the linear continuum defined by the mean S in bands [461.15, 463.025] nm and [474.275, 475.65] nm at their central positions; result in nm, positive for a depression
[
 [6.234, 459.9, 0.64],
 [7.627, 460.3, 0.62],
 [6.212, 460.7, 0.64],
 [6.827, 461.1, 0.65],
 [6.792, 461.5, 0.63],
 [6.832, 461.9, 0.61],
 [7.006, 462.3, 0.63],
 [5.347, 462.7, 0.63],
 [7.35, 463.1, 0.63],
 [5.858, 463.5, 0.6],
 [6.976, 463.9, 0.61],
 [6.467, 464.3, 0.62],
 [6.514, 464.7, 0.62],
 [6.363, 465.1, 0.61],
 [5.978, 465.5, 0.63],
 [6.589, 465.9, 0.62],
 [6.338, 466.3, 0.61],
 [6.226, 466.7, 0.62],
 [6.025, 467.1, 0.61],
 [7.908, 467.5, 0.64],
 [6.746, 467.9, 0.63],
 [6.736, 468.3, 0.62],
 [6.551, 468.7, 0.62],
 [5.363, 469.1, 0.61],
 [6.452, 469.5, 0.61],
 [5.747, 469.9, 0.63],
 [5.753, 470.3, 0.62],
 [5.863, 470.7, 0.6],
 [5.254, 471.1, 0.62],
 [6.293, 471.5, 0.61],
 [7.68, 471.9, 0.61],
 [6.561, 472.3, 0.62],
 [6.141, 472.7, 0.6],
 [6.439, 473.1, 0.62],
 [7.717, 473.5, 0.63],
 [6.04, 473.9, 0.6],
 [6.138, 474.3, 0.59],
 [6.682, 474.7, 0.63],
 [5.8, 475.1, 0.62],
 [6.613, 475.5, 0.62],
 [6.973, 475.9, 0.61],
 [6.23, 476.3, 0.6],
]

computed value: 0.16 nm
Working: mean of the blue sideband 6.58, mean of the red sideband 6.32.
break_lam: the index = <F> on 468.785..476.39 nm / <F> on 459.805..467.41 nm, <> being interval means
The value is 0.97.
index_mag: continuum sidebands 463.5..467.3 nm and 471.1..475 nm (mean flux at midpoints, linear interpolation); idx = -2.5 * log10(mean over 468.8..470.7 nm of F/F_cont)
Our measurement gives 0.104 mag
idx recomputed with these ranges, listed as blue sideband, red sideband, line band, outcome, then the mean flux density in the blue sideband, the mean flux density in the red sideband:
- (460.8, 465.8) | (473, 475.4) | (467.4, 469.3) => -0.02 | 6.52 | 6.48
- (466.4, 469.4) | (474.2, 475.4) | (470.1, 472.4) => 0.03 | 6.5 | 6.25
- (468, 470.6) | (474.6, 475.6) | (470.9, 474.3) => -0.05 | 6.12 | 6.31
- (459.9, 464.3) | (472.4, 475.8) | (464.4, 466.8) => 0.04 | 6.65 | 6.47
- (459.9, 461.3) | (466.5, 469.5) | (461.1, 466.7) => 0.03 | 6.8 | 6.5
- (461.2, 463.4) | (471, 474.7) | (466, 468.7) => -0.01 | 6.64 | 6.52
